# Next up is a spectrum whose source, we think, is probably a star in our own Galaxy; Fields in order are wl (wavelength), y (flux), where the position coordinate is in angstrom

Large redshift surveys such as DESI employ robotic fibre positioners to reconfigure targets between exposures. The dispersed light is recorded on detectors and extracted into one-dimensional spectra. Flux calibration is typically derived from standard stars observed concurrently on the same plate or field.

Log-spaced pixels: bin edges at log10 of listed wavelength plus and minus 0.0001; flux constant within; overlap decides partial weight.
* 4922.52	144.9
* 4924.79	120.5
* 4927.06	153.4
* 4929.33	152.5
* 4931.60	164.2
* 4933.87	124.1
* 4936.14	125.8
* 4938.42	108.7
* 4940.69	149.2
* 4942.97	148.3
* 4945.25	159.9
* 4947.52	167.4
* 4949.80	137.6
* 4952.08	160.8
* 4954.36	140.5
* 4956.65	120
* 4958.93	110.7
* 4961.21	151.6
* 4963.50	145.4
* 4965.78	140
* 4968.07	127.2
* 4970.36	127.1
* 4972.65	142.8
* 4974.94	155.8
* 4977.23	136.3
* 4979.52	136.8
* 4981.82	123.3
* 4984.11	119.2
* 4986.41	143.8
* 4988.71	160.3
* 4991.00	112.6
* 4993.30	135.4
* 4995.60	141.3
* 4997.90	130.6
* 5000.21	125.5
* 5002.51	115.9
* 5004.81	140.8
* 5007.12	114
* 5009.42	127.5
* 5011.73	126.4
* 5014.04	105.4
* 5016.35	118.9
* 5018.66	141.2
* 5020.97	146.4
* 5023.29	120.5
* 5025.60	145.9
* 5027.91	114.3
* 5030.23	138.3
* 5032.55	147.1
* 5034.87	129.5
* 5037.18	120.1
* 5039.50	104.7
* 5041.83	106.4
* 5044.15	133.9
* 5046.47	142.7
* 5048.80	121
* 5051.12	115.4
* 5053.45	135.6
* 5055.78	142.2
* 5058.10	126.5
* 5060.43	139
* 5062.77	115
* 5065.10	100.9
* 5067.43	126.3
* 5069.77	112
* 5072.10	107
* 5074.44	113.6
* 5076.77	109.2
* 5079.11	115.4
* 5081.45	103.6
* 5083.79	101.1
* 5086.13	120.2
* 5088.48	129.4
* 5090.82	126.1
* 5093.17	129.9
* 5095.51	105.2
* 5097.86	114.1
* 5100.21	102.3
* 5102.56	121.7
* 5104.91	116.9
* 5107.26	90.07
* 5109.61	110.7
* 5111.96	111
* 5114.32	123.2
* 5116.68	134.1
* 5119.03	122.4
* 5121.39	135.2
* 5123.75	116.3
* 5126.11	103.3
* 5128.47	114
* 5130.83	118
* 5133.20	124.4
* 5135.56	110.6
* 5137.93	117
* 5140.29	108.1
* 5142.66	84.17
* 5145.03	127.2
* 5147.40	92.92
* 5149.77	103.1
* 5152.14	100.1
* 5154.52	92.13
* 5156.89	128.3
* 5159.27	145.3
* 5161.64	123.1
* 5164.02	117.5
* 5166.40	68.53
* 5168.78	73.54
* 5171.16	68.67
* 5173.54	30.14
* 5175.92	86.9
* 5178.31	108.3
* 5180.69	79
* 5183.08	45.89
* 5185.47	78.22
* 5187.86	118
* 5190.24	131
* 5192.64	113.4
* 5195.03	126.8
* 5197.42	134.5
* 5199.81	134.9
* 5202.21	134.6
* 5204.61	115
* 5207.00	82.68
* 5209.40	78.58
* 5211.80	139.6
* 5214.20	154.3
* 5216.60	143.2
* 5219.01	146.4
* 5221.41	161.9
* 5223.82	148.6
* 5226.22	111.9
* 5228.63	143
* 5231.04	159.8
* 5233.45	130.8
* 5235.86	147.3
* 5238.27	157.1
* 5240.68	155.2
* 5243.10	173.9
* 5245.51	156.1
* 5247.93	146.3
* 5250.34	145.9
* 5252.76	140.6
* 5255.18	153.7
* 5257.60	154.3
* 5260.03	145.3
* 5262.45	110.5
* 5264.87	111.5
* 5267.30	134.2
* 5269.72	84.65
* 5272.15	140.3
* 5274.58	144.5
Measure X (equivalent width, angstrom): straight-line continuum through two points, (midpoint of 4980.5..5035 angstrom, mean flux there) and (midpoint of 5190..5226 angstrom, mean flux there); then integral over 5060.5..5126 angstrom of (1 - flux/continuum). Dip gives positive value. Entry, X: 7.19 angstrom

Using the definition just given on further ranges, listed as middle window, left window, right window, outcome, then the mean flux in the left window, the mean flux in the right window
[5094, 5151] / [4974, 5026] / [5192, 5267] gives 9.20 angstrom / 131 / 138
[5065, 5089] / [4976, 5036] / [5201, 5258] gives 3.80 angstrom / 131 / 141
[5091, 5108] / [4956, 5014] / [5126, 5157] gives 0.28 angstrom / 132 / 108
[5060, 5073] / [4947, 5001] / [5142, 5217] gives 0.72 angstrom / 137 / 105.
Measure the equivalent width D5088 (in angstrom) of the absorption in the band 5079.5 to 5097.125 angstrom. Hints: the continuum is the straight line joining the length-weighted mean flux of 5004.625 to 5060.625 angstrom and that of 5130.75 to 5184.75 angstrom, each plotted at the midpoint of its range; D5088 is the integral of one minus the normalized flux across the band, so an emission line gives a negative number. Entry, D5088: -0.3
